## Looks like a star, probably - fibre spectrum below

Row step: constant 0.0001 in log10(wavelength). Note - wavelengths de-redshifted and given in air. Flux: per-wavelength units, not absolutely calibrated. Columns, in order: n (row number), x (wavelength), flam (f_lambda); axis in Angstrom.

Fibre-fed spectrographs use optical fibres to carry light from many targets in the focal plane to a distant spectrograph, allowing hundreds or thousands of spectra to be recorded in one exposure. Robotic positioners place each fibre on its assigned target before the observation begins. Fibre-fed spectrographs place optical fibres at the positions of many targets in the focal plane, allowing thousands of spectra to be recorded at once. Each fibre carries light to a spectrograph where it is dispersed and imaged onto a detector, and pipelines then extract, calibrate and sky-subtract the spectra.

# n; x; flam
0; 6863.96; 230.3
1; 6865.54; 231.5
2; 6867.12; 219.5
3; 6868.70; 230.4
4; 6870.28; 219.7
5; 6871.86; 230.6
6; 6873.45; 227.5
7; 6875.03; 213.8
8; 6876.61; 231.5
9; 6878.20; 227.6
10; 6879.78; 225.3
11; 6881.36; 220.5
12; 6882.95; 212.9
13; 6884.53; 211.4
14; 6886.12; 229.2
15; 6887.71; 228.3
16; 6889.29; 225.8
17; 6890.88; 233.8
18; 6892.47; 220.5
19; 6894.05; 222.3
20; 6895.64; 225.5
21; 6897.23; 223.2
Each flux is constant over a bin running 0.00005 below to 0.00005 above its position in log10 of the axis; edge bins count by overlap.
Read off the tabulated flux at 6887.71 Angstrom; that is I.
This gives 228.3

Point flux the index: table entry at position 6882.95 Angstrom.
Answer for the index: 212.9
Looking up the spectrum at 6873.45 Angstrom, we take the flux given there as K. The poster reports 227.5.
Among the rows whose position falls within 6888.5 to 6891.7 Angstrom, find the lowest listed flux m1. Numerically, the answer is 225.8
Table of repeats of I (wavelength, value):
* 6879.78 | 225.3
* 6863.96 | 230.3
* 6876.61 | 231.5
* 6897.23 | 223.2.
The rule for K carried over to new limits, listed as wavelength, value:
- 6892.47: 220.5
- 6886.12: 229.2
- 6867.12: 219.5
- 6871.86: 230.6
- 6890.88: 233.8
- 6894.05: 222.3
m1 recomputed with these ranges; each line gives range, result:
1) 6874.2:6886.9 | 211.4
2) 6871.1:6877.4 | 213.8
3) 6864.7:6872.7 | 219.5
